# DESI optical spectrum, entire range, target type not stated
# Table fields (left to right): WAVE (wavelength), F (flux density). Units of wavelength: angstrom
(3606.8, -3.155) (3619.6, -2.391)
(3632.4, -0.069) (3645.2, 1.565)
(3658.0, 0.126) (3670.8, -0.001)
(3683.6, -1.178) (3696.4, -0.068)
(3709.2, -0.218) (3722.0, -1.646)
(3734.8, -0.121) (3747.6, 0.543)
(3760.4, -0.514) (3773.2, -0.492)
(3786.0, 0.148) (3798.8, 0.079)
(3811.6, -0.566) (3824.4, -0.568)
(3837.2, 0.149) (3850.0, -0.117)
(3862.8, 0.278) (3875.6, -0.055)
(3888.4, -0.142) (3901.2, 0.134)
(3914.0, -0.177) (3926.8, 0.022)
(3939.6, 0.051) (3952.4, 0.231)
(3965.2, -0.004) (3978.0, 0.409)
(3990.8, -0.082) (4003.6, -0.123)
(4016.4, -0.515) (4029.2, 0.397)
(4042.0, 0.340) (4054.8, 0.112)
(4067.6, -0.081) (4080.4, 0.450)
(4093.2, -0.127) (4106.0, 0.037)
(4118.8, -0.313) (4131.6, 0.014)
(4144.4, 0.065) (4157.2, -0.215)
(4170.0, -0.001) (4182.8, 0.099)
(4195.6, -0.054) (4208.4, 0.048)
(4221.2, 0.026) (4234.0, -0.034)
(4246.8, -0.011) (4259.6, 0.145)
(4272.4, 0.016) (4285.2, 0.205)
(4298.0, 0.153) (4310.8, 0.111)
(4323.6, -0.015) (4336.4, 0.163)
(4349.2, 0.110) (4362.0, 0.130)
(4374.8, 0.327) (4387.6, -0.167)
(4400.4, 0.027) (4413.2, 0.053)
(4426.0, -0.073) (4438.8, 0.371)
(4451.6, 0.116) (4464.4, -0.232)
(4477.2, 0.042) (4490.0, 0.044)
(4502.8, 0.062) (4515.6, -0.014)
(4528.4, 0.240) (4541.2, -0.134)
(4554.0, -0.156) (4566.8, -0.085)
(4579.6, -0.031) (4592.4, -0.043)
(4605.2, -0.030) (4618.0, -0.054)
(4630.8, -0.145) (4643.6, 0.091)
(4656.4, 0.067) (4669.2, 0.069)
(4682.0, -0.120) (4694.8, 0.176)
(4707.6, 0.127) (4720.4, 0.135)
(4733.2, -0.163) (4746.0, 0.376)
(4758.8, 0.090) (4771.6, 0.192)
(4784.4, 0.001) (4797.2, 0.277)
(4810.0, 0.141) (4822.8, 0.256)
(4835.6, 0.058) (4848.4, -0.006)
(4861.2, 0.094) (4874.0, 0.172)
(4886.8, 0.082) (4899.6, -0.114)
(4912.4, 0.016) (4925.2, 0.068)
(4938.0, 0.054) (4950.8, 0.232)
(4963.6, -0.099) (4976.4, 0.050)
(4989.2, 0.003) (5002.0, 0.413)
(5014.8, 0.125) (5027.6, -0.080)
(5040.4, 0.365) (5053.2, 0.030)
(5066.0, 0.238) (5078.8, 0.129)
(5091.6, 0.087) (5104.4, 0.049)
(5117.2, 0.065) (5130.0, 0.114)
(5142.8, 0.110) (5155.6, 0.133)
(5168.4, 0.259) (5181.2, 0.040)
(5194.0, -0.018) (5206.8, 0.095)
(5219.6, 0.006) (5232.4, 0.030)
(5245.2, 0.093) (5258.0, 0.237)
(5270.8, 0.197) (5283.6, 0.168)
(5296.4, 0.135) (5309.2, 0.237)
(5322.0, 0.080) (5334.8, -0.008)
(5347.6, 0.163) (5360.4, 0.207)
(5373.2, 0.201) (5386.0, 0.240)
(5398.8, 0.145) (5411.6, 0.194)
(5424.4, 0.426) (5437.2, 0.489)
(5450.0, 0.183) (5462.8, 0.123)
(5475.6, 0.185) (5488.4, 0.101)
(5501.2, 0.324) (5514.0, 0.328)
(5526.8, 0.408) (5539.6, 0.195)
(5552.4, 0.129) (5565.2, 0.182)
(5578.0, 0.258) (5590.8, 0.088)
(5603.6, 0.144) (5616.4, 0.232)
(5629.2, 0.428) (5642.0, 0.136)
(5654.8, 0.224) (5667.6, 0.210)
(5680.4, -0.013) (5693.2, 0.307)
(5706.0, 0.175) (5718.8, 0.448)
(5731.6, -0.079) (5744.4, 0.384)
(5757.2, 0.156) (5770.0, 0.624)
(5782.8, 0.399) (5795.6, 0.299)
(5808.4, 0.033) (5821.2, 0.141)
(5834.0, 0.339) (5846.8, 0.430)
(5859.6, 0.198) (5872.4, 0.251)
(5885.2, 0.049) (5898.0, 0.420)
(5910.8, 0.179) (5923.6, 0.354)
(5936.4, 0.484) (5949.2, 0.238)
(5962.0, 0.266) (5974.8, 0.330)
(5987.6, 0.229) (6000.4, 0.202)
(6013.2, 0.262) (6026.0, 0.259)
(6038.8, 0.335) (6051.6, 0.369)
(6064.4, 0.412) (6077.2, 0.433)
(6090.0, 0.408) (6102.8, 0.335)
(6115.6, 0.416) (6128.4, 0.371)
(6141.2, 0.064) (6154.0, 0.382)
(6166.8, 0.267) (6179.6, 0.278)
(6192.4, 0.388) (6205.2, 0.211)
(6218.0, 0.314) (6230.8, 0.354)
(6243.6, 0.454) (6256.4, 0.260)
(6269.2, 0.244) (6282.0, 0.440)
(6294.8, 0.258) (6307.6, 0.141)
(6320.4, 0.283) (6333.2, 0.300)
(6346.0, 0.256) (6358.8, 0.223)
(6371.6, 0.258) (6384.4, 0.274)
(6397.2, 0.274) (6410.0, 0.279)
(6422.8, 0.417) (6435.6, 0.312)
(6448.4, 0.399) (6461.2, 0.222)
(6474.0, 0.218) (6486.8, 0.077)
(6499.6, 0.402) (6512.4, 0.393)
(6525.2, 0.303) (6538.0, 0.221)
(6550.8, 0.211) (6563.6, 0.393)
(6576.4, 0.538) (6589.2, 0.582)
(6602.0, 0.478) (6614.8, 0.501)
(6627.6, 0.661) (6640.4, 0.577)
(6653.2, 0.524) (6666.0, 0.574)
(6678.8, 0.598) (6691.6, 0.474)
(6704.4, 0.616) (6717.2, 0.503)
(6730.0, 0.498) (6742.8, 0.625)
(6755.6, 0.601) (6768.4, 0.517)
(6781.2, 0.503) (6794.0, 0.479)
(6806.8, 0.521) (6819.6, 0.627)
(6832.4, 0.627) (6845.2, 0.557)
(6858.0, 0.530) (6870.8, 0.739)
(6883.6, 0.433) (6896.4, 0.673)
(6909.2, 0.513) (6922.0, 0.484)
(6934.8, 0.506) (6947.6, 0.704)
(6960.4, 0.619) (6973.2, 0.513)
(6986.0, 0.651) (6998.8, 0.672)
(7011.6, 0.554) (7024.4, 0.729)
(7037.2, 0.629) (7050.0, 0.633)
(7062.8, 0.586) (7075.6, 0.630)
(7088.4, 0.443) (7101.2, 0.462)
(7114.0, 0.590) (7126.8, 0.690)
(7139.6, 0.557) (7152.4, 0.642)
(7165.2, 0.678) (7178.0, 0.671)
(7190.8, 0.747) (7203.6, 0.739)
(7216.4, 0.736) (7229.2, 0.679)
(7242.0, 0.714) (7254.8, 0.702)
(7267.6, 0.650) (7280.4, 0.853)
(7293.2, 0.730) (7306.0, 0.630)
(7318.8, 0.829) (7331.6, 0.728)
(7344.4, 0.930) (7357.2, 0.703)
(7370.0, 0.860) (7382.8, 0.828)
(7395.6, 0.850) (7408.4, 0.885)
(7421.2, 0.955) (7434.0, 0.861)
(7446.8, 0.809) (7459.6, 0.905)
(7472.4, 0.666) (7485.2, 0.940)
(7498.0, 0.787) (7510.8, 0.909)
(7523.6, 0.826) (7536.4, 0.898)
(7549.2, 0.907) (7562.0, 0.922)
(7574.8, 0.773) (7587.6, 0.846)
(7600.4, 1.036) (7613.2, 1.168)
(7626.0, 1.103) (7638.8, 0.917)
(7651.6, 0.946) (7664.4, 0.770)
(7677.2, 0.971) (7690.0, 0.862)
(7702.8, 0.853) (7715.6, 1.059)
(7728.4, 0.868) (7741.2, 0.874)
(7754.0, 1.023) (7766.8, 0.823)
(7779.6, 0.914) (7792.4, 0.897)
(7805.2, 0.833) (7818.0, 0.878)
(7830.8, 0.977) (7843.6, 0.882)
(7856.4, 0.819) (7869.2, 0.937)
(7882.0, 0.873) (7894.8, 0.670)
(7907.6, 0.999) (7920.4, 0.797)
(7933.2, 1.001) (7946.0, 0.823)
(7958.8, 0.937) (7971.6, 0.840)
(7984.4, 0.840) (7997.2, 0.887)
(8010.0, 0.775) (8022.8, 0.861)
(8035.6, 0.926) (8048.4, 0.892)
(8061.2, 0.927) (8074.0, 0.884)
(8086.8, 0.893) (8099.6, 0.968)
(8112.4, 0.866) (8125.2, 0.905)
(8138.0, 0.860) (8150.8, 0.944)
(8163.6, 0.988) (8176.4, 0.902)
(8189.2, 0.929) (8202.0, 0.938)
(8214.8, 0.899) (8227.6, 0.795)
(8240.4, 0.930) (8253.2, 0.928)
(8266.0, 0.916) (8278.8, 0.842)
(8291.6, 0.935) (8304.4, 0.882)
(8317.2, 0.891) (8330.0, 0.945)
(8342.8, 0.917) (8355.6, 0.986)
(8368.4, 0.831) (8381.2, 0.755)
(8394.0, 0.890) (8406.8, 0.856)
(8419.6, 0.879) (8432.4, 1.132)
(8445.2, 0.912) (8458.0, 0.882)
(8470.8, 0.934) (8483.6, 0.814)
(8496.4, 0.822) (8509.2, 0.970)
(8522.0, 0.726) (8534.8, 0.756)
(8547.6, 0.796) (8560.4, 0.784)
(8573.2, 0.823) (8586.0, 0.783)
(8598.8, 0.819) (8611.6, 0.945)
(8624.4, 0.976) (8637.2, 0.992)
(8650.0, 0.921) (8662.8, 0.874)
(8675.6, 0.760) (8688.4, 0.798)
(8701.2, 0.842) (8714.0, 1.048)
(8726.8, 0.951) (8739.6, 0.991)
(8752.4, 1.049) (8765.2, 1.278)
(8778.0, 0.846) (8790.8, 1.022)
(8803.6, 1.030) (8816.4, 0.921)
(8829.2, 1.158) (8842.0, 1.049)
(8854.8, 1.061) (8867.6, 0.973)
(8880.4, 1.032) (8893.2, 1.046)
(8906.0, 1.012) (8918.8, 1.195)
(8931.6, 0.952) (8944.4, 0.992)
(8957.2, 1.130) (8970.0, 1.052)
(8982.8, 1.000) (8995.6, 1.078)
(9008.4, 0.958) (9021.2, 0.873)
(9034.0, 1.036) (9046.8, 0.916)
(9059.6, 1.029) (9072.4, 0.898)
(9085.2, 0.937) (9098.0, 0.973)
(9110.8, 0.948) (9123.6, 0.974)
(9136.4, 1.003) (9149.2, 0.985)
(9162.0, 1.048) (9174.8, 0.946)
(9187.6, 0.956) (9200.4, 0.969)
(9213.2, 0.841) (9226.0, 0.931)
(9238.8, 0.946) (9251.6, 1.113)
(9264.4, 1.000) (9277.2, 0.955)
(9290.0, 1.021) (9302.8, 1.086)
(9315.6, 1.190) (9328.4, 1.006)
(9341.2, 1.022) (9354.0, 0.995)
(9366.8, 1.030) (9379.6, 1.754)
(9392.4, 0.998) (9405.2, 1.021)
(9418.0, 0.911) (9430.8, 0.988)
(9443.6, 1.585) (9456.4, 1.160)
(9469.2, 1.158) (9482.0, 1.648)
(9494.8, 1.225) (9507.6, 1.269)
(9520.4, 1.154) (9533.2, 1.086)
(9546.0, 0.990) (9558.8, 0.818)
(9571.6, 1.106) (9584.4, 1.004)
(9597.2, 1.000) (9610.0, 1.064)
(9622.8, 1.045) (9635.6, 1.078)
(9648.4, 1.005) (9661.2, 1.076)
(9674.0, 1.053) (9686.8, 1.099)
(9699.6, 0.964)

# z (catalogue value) 0.65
